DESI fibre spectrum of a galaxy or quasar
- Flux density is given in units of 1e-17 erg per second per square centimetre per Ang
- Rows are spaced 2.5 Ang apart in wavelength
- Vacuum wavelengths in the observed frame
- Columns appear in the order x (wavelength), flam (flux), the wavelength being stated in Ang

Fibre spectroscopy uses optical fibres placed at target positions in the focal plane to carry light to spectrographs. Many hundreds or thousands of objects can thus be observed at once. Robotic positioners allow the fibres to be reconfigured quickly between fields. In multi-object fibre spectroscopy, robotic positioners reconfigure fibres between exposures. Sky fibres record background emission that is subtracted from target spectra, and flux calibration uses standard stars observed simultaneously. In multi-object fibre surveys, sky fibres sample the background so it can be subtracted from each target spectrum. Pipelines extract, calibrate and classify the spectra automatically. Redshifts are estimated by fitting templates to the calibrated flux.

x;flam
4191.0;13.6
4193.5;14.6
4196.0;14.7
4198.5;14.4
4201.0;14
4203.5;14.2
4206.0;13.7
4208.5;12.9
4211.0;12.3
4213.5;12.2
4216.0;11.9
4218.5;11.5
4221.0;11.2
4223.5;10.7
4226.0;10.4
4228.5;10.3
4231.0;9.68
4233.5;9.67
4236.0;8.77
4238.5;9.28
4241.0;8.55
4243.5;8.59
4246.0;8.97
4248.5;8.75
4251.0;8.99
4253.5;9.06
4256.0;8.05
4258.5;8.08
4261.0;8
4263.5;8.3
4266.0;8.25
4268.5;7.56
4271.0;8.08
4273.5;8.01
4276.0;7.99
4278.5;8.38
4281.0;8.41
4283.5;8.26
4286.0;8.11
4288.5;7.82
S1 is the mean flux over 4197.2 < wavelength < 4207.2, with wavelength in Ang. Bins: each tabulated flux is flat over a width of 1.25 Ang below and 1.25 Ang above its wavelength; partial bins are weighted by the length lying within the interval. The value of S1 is 14.1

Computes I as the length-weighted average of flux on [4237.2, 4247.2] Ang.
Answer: 8.85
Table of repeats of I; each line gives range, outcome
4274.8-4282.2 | 8.26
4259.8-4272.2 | 8.04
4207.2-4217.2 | 12.3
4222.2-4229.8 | 10.5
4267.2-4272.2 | 7.82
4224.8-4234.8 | 10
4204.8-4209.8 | 13.3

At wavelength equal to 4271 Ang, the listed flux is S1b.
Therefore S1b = 8.08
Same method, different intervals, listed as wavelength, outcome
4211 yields 12.3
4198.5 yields 14.4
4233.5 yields 9.67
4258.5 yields 8.08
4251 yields 8.99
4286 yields 8.11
